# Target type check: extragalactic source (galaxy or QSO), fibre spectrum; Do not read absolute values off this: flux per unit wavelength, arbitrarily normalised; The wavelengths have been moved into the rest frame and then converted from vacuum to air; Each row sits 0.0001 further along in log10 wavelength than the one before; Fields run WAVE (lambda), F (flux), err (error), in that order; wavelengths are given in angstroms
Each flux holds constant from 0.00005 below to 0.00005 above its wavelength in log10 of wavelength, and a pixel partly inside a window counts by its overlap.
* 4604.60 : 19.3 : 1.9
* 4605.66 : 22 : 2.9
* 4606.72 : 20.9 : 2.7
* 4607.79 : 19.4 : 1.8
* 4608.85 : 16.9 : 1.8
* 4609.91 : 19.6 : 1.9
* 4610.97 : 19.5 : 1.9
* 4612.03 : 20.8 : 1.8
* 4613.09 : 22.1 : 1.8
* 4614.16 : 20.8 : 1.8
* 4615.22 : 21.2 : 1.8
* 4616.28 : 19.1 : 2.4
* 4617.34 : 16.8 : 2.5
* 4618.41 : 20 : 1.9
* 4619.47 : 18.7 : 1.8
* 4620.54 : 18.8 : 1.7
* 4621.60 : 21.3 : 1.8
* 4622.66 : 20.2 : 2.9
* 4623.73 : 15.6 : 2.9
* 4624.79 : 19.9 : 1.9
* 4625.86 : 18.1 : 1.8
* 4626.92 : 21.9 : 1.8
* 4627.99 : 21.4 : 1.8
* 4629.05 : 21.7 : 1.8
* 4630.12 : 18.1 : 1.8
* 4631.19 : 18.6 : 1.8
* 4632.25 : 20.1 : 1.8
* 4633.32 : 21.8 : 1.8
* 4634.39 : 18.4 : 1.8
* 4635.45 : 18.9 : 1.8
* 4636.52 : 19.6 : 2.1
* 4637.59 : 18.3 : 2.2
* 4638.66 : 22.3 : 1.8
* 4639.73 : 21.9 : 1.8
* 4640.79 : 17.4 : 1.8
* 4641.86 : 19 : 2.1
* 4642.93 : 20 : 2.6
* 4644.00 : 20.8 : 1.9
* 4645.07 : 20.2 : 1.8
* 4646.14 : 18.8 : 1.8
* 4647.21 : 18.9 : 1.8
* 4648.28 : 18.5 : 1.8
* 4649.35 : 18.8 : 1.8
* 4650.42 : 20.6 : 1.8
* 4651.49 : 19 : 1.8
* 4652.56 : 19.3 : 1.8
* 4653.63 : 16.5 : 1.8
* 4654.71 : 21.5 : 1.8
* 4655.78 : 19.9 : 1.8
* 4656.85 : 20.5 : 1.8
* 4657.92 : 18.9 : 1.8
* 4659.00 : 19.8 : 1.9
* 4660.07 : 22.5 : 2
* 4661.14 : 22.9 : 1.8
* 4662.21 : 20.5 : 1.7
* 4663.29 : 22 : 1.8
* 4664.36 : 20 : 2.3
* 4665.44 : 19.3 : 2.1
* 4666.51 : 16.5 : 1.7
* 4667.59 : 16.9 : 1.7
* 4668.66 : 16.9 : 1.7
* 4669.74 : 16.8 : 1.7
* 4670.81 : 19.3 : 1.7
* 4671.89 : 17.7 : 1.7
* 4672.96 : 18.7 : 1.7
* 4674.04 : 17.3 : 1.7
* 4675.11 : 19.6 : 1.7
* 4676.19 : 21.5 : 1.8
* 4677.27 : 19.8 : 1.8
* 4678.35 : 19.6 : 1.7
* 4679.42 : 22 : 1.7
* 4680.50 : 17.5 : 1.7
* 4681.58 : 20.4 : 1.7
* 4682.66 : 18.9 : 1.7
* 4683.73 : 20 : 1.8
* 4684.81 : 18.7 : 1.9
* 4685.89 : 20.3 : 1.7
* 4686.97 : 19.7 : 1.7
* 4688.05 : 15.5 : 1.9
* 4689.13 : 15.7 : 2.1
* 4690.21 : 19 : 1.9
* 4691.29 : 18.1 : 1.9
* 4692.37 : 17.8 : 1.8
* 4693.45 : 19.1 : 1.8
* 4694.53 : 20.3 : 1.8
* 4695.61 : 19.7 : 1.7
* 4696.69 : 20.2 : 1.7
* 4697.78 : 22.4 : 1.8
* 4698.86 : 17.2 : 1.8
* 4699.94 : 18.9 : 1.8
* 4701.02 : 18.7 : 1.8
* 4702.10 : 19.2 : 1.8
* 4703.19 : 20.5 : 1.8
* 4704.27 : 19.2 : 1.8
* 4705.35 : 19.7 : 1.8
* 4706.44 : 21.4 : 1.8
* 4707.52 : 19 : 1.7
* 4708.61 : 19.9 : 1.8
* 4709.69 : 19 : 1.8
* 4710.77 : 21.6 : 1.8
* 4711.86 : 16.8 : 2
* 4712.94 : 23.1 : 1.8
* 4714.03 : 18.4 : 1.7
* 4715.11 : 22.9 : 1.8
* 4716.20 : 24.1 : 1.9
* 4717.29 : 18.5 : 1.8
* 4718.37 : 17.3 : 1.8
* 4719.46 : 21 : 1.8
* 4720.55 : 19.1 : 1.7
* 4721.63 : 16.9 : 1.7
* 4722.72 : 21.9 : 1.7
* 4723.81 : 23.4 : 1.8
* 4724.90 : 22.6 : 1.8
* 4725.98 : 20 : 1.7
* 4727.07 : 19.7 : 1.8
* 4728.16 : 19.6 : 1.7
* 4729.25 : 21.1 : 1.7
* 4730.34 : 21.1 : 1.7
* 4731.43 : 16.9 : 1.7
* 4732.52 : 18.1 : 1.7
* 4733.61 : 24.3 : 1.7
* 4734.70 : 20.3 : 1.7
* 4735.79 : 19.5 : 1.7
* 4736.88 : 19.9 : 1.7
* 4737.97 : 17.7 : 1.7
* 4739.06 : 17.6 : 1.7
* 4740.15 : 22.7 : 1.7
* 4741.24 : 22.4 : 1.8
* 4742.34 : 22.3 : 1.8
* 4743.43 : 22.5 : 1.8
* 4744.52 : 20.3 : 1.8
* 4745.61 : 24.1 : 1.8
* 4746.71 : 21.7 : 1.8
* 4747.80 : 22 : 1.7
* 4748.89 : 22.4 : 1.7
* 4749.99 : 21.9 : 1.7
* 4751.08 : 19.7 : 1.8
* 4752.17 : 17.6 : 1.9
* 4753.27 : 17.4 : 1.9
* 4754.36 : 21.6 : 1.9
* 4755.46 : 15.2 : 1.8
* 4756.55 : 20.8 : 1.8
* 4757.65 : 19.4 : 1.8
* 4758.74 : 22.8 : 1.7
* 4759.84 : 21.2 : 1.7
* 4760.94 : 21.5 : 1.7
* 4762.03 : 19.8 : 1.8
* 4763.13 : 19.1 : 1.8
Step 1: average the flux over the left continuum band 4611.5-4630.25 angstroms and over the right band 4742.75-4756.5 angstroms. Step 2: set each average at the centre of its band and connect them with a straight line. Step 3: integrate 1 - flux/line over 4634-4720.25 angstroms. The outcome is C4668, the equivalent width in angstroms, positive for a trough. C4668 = 3.0 angstroms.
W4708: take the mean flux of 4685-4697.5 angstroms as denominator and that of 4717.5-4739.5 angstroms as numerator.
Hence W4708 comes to 1.1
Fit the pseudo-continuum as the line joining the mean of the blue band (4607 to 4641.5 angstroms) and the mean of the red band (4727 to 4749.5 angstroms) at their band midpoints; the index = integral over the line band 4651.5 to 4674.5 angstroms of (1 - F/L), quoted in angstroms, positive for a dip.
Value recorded 0.9 angstroms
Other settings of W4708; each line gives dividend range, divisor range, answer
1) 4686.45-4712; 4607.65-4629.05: 0.97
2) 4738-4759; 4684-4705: 1.09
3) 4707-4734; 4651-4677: 1.05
